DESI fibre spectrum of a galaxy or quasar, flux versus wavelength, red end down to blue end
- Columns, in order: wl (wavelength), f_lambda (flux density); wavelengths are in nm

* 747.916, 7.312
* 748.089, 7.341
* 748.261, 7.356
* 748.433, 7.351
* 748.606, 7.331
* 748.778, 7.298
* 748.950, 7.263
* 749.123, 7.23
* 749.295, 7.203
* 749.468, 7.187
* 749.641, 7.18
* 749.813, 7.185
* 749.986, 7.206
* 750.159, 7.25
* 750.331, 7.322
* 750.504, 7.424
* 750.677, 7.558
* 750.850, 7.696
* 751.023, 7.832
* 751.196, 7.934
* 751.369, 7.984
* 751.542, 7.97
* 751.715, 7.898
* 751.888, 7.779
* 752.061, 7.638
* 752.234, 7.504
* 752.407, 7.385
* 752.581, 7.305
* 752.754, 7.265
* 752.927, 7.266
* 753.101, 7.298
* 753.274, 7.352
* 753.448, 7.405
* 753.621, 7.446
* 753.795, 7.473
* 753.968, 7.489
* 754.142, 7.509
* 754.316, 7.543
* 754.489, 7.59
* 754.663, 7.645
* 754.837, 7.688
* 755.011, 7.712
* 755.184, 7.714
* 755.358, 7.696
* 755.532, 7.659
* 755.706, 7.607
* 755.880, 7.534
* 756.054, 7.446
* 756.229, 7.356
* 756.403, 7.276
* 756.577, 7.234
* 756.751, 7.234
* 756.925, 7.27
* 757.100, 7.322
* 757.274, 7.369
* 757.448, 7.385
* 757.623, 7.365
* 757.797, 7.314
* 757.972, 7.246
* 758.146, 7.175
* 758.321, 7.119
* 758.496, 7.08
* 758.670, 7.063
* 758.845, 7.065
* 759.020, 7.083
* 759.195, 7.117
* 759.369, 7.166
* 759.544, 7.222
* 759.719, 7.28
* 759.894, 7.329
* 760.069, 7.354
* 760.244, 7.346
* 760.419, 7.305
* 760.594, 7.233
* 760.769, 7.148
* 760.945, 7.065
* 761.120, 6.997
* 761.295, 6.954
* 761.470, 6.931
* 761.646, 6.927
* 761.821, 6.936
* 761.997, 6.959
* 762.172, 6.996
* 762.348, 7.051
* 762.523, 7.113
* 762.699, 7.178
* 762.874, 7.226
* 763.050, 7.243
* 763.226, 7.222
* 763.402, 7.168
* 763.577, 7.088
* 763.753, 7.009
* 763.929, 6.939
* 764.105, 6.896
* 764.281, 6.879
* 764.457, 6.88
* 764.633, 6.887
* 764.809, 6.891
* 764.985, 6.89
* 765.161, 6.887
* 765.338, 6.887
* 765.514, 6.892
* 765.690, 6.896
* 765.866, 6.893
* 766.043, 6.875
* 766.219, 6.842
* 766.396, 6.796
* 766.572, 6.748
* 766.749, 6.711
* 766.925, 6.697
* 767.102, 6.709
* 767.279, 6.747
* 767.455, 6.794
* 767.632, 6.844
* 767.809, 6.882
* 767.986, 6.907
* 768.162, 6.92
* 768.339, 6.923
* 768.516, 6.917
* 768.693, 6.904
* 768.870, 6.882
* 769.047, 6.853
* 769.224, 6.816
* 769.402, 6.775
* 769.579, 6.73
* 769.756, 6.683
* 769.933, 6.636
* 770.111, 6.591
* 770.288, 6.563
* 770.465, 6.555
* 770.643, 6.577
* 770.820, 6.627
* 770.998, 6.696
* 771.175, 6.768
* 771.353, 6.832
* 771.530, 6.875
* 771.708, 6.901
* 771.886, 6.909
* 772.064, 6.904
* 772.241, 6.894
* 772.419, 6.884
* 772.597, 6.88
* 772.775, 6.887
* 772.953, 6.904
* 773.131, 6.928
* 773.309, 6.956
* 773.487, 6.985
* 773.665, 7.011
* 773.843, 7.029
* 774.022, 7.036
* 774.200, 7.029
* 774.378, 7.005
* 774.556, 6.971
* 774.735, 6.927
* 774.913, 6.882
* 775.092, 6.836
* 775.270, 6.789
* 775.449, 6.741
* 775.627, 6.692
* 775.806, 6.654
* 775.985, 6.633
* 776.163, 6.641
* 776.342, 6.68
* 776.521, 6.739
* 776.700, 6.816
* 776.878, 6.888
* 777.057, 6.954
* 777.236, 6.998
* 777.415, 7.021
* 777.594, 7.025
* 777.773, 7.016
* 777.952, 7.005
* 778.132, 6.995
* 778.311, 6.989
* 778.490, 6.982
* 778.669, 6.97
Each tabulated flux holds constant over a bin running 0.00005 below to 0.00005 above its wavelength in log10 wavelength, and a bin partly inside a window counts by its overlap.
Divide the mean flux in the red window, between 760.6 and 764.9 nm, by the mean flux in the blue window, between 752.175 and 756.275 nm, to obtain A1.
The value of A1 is 0.9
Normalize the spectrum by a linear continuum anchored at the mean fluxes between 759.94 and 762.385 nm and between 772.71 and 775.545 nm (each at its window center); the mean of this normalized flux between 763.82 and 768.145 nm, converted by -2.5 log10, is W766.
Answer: 0.03 mag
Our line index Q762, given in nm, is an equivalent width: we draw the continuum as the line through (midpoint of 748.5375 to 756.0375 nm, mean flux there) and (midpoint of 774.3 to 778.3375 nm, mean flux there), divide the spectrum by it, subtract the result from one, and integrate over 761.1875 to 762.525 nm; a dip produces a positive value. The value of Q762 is 0.050 nm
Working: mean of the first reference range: 7.5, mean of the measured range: 6.98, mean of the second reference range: 6.86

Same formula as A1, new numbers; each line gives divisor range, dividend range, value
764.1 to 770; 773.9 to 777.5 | 1.00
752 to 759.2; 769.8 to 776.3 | 0.92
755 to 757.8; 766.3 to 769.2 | 0.92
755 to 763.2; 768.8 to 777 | 0.94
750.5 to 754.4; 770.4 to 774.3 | 0.91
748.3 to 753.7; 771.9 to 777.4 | 0.92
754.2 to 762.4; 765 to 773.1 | 0.94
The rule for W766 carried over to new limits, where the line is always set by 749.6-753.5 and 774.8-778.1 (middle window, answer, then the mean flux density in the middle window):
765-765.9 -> 0.037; 6.89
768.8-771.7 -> 0.045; 6.72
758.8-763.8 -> 0.018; 7.13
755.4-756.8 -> -0.006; 7.43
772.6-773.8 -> -0.003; 6.95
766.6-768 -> 0.048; 6.78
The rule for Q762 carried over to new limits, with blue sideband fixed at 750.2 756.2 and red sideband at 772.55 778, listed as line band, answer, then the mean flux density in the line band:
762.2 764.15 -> 0.04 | 7.1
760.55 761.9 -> 0.06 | 7.02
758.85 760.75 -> 0.03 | 7.23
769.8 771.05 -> 0.08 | 6.6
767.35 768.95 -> 0.05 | 6.89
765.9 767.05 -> 0.06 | 6.78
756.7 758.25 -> 0.03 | 7.3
